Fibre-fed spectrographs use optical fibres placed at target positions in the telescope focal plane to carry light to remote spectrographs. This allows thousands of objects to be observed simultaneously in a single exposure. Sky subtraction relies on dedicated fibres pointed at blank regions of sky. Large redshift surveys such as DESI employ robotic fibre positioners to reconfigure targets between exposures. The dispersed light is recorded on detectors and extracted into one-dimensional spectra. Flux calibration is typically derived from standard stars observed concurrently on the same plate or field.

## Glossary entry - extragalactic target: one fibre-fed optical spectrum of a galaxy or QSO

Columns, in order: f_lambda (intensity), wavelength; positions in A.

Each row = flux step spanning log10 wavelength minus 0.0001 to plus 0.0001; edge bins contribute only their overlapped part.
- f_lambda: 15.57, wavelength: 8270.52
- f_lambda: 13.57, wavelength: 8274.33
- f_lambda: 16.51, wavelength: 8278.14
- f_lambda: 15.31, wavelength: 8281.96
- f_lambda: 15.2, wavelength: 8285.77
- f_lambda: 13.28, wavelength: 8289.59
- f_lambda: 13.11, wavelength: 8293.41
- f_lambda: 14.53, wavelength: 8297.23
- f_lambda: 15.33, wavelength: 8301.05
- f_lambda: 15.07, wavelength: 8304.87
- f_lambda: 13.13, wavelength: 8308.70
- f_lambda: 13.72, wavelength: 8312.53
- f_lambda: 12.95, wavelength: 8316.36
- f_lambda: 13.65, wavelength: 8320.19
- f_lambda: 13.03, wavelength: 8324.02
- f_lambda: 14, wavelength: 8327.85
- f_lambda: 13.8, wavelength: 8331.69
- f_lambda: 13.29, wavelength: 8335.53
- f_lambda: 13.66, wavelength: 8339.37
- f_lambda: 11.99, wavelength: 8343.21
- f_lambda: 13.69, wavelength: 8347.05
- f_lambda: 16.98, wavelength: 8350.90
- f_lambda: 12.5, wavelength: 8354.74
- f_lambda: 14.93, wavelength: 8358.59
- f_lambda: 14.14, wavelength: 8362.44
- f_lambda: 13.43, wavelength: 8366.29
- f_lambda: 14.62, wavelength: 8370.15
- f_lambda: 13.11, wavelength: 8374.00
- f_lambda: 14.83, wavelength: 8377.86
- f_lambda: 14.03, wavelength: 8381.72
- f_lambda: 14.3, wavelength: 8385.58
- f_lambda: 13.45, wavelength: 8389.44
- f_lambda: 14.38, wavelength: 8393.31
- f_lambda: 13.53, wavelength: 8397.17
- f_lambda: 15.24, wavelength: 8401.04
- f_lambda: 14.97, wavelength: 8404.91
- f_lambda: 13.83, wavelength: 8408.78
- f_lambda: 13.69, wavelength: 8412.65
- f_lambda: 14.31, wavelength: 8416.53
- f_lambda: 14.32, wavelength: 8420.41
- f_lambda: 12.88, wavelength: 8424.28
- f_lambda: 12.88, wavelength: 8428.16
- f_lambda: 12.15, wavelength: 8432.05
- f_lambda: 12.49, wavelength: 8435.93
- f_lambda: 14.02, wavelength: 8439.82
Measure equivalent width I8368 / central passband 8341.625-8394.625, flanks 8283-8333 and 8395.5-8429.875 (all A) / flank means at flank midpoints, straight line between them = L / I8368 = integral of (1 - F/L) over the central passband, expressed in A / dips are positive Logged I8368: -0.3 A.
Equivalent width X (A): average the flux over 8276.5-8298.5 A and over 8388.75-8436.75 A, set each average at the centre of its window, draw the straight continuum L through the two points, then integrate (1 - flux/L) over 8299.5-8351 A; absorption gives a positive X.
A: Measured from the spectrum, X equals 2.2 A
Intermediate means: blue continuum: 14.6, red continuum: 13.7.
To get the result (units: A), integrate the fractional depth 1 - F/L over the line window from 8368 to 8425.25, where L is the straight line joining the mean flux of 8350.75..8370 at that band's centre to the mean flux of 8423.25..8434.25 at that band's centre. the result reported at -3.3 A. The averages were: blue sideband 14.2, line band 14.1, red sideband 12.6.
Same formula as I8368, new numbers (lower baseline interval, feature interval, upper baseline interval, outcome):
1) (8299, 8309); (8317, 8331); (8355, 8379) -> 1.0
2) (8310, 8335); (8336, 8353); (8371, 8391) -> -0.4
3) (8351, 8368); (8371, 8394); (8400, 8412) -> 0.5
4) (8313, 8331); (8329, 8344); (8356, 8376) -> 0.4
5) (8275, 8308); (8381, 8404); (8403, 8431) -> -0.4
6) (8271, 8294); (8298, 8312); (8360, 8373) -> 0.0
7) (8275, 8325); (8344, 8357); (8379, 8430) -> -0.1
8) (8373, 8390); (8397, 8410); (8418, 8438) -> -1.0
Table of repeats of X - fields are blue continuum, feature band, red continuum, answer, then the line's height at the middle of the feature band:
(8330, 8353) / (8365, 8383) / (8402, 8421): 0.06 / 14.1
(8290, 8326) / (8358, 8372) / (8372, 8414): -0.19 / 14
